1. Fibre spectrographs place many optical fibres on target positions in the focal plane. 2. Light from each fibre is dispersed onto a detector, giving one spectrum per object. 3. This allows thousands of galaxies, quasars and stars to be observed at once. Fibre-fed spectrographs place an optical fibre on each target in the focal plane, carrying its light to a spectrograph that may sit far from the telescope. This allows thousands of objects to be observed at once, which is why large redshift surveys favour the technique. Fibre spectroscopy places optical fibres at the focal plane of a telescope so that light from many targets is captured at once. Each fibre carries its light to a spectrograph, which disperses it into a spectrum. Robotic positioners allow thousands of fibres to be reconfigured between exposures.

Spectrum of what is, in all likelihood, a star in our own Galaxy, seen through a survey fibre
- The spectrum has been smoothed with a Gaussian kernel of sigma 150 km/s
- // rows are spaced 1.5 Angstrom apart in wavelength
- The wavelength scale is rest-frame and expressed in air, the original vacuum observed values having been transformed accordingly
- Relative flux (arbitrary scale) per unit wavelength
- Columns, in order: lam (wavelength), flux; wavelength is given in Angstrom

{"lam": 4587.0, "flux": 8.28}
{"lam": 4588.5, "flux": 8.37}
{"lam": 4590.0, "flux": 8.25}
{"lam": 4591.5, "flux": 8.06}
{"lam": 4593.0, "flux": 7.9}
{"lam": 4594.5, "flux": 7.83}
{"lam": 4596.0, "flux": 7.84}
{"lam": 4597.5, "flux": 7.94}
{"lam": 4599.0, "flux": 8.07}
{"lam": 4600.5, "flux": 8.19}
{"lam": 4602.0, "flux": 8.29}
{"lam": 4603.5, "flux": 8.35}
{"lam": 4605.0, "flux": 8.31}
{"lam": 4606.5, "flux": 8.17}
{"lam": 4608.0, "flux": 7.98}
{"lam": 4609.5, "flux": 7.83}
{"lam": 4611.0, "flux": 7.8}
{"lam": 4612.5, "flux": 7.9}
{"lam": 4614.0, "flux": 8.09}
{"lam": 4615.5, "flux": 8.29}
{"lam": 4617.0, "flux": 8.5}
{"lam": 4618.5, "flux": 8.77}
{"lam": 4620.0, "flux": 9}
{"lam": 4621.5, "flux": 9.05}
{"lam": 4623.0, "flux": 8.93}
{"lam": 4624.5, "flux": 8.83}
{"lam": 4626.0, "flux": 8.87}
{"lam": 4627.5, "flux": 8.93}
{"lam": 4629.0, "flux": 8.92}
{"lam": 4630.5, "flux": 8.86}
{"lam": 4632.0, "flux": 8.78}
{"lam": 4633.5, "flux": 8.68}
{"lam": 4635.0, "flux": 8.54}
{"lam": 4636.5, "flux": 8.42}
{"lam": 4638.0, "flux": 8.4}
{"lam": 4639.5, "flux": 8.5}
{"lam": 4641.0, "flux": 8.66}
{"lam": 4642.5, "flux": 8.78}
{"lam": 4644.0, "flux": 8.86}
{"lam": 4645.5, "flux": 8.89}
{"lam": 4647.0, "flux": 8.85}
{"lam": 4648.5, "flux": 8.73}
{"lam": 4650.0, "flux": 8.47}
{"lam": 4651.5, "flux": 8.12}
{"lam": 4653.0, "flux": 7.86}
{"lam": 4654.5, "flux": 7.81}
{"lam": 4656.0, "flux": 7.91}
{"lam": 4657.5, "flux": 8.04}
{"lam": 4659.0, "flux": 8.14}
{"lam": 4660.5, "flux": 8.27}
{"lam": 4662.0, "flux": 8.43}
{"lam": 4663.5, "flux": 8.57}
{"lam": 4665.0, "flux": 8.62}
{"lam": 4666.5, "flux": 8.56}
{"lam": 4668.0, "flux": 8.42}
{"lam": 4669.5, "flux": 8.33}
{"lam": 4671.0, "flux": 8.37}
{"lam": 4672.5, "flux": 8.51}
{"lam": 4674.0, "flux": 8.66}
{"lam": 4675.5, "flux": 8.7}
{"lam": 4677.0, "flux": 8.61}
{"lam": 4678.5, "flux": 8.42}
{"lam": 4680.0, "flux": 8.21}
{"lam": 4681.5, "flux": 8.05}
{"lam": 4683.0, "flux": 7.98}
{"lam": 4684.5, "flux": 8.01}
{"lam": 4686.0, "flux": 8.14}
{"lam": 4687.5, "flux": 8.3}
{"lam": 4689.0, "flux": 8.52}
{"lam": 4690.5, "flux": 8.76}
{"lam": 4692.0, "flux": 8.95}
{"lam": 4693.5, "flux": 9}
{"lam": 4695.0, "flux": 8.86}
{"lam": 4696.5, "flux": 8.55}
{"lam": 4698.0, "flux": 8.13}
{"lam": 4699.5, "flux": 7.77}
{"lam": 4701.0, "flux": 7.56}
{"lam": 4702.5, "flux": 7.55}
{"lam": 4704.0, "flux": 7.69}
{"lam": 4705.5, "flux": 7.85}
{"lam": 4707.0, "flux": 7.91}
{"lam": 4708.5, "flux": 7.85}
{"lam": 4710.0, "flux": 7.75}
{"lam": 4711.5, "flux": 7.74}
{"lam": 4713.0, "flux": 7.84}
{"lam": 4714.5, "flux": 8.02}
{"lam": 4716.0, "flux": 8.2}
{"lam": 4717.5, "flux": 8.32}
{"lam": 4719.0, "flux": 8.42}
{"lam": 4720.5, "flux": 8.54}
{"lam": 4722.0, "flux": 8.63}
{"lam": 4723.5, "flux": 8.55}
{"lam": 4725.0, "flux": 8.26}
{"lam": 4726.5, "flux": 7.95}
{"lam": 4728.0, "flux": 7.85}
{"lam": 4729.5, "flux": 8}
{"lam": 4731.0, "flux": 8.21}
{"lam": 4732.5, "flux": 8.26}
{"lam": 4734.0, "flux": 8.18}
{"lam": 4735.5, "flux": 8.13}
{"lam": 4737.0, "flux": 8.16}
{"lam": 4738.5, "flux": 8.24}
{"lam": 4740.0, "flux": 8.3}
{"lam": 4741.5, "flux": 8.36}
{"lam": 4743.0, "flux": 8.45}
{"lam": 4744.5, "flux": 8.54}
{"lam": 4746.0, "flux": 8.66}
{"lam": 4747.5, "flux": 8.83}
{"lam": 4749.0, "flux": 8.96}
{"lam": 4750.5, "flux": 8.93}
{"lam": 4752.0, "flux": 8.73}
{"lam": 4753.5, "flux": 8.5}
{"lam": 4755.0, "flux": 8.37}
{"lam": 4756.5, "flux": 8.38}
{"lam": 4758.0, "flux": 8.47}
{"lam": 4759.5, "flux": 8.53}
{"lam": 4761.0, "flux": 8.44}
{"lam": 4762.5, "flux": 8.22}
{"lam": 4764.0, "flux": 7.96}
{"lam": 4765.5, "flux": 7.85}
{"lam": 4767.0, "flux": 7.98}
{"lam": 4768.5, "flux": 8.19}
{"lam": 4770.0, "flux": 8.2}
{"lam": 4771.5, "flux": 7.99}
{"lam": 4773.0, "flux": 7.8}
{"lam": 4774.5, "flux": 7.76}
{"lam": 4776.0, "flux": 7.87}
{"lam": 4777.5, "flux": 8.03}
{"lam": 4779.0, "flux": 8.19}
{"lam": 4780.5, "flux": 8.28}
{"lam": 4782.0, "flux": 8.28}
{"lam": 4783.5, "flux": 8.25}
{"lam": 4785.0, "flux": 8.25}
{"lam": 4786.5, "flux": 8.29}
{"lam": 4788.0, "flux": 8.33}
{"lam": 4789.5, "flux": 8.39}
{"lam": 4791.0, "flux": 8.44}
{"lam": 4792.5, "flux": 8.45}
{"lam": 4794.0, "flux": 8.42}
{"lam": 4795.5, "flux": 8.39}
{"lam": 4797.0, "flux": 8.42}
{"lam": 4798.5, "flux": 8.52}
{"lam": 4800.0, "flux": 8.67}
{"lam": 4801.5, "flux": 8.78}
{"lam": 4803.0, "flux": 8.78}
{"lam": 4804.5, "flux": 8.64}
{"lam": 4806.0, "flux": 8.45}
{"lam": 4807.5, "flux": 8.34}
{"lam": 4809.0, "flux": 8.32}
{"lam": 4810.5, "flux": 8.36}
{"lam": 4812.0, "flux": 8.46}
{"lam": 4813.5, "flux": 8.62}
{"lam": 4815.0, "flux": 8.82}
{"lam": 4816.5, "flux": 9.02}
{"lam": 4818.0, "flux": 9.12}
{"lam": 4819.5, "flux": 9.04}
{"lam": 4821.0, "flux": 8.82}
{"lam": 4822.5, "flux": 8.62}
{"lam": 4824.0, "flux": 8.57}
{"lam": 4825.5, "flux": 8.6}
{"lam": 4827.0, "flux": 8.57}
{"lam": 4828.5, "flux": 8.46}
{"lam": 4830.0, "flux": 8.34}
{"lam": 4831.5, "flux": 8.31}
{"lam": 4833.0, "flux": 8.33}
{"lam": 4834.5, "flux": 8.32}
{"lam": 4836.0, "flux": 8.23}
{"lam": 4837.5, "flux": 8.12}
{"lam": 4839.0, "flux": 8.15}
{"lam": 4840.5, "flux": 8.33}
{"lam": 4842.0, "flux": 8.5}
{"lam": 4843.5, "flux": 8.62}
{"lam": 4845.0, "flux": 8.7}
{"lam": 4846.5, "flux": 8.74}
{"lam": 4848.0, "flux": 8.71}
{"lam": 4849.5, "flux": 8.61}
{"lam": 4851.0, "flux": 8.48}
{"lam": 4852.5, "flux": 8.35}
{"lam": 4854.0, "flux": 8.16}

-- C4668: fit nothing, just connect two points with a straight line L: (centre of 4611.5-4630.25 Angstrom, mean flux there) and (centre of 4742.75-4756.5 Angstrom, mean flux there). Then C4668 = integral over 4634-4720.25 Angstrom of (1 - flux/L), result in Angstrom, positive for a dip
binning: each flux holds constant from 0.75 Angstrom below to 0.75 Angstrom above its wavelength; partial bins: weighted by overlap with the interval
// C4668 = 3.5 Angstrom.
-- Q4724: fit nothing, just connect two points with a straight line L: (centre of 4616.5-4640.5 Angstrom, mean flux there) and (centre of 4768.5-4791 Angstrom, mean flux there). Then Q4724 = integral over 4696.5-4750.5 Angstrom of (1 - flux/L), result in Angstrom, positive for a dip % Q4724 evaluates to 1.2 Angstrom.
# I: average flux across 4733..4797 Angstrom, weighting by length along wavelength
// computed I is 8.31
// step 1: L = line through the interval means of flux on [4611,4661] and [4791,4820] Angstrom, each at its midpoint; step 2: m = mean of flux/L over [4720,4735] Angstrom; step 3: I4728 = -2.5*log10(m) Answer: 0.04 mag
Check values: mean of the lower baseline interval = 8.53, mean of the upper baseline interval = 8.6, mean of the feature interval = 8.24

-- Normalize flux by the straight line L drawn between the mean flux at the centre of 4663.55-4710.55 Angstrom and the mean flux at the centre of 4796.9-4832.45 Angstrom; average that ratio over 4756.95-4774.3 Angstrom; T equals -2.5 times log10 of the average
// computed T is 0.045 mag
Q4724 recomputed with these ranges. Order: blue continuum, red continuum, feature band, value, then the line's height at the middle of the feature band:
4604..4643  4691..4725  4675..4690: 0.0 Angstrom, 8.28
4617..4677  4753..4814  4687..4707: 0.5 Angstrom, 8.47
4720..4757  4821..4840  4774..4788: 0.4 Angstrom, 8.4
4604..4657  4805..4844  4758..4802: 1.4 Angstrom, 8.51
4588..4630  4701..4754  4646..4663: 0.1 Angstrom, 8.29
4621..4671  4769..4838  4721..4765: 0.5 Angstrom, 8.47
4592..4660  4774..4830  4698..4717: 1.4 Angstrom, 8.43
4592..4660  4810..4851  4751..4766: 0.2 Angstrom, 8.5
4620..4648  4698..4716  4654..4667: 0.2 Angstrom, 8.42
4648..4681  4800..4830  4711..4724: 0.3 Angstrom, 8.45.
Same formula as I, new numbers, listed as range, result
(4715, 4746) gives 8.28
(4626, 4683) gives 8.48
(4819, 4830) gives 8.64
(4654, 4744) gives 8.24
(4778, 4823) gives 8.52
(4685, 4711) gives 8.18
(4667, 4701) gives 8.4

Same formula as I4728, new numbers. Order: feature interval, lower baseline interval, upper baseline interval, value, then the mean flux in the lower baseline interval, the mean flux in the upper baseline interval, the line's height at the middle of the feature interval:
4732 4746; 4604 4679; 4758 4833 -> 0.01 mag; 8.48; 8.4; 8.43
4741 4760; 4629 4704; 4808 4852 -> -0.02 mag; 8.41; 8.55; 8.48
